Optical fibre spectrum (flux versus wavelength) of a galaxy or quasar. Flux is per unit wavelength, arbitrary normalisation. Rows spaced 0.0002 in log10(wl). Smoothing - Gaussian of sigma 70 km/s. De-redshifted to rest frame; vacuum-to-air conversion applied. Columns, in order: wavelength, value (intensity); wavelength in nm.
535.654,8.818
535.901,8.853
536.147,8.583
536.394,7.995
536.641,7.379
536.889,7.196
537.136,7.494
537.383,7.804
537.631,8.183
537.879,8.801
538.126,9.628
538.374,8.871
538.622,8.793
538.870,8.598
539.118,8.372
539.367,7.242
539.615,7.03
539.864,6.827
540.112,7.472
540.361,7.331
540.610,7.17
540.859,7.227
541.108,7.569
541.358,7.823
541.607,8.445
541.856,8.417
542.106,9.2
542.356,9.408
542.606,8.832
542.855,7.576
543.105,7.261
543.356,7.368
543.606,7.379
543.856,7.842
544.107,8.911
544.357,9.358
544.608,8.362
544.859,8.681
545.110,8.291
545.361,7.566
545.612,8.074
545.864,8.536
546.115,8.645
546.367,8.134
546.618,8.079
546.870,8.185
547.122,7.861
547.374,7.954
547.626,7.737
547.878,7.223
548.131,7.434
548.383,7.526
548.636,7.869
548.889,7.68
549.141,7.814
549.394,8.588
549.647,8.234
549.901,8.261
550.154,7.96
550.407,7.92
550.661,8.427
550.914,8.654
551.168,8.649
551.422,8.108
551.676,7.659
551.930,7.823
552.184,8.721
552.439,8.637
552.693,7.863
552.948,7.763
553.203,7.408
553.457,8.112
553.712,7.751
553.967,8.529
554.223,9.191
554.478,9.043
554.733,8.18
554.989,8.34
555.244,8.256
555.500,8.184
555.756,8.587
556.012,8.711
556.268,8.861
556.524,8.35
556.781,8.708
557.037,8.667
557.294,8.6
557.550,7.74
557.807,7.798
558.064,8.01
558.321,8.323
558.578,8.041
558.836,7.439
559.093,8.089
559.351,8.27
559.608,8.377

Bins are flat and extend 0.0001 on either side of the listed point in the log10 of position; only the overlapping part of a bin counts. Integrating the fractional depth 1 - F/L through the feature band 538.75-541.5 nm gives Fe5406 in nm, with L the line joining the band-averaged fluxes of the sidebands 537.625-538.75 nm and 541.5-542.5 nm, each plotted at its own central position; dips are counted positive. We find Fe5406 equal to 0.43 nm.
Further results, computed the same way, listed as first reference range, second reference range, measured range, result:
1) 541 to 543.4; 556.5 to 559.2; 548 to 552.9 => 0.06 nm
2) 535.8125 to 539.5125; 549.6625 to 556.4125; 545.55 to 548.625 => 0.12 nm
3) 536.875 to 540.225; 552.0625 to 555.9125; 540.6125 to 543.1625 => -0.01 nm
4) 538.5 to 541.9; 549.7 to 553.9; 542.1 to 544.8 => -0.16 nm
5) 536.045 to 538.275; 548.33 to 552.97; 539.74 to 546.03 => 0.06 nm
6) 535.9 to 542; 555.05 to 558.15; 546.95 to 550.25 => 0.13 nm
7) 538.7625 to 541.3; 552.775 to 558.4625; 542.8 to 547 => -0.21 nm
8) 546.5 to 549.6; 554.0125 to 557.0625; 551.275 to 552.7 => 0.01 nm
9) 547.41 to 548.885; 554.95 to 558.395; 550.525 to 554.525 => -0.13 nm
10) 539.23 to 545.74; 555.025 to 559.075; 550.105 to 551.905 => -0.01 nm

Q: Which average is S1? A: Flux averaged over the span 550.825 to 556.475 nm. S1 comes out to 8.32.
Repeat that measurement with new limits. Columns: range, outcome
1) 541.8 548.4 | 8.15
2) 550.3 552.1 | 8.19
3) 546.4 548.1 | 7.83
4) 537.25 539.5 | 8.47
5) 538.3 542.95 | 8.01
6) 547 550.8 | 7.9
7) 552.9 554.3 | 8.11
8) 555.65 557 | 8.65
